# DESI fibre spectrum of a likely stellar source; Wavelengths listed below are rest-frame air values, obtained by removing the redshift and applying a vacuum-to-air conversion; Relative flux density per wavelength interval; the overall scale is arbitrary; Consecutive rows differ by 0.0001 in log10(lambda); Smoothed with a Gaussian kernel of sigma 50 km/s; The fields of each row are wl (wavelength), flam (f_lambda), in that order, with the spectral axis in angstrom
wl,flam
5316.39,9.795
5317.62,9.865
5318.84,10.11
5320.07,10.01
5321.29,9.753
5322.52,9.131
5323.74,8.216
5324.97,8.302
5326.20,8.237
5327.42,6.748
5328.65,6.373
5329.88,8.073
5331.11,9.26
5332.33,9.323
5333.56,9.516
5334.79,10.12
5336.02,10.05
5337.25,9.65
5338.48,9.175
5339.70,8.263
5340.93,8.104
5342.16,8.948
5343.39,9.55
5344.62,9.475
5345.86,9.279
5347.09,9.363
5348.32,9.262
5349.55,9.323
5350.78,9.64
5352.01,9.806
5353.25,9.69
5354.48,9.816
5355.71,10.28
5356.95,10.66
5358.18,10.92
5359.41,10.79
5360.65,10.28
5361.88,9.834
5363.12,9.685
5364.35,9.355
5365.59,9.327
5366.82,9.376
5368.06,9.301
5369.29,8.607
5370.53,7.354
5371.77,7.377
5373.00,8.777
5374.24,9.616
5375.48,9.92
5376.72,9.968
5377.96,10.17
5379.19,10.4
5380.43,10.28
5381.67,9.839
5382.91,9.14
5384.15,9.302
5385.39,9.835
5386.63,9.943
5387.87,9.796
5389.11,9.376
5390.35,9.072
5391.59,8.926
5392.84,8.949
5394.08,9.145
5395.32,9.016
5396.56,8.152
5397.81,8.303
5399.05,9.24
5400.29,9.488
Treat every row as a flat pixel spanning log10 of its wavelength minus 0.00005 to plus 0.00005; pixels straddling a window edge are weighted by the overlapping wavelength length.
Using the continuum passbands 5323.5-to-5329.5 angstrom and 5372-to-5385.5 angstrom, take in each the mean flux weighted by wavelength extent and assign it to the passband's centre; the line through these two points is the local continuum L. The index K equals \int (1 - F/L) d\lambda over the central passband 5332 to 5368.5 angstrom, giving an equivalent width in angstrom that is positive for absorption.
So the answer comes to -4.75 angstrom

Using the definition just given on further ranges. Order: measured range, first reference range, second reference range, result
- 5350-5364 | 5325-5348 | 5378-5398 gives -1.6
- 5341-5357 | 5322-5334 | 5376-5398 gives -1.5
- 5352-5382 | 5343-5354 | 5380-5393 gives -0.5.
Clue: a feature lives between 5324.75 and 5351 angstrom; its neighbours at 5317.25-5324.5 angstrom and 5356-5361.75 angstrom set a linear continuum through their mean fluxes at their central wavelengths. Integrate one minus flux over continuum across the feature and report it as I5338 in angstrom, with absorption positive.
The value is 2.8 angstrom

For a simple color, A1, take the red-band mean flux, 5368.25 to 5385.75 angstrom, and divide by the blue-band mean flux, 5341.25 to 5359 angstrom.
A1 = 1.0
